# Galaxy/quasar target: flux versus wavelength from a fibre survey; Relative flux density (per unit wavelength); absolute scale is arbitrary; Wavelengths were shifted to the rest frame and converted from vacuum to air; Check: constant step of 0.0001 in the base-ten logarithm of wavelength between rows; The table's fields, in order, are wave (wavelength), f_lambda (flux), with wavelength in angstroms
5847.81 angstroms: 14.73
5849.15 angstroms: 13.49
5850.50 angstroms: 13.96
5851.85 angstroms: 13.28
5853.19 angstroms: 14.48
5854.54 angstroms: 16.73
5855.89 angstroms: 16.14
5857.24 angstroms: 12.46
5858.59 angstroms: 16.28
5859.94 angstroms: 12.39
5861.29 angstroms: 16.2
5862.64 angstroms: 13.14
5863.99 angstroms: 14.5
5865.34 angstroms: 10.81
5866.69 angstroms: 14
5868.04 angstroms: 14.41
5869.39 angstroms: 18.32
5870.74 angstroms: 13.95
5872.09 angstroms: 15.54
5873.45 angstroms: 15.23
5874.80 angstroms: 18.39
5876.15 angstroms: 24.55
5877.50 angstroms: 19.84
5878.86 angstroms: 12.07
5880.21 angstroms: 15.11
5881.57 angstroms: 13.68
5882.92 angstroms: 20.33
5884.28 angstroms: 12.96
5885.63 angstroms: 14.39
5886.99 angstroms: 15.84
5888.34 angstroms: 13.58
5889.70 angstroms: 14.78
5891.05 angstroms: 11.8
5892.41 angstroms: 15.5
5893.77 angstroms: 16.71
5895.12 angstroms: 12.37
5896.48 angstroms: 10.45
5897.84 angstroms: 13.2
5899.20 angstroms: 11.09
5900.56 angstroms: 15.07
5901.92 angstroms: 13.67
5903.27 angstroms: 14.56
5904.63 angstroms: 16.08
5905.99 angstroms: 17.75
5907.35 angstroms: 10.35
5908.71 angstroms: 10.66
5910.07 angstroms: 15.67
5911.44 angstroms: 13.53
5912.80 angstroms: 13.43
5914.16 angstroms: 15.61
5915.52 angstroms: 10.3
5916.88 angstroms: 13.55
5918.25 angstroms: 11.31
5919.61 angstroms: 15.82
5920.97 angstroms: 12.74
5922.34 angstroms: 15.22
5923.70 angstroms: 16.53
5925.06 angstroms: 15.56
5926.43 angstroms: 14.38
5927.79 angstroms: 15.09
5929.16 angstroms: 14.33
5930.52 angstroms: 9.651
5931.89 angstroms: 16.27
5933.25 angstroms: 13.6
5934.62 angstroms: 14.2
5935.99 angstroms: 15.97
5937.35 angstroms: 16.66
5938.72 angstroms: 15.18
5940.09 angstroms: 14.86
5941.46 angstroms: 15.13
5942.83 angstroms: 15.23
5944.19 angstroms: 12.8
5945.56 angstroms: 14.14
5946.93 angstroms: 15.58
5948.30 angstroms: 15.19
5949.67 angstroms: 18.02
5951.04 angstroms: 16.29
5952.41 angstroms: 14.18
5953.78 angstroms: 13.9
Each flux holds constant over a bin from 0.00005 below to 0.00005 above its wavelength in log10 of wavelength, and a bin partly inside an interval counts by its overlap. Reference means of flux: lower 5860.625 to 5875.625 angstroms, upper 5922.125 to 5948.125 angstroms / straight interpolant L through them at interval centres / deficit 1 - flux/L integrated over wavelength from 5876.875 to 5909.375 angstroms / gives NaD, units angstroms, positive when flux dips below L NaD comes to 1.5 angstroms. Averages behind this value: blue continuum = 15.1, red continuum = 14.8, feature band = 14.2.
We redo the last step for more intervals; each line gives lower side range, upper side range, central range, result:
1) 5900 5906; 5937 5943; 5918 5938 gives 1.0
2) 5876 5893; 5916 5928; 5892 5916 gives 2.0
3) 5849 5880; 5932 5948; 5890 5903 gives 1.5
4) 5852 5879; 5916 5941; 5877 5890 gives 0.0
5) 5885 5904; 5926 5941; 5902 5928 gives 0.2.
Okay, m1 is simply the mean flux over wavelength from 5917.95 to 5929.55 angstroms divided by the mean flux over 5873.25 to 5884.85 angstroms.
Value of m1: 0.86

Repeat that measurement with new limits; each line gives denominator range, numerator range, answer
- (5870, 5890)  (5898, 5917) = 0.85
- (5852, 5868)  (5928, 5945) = 1.02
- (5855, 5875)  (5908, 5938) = 0.96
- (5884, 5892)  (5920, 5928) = 1.07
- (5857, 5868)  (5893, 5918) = 0.98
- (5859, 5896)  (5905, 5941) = 0.93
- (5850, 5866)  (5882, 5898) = 1.01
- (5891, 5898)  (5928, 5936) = 1.03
